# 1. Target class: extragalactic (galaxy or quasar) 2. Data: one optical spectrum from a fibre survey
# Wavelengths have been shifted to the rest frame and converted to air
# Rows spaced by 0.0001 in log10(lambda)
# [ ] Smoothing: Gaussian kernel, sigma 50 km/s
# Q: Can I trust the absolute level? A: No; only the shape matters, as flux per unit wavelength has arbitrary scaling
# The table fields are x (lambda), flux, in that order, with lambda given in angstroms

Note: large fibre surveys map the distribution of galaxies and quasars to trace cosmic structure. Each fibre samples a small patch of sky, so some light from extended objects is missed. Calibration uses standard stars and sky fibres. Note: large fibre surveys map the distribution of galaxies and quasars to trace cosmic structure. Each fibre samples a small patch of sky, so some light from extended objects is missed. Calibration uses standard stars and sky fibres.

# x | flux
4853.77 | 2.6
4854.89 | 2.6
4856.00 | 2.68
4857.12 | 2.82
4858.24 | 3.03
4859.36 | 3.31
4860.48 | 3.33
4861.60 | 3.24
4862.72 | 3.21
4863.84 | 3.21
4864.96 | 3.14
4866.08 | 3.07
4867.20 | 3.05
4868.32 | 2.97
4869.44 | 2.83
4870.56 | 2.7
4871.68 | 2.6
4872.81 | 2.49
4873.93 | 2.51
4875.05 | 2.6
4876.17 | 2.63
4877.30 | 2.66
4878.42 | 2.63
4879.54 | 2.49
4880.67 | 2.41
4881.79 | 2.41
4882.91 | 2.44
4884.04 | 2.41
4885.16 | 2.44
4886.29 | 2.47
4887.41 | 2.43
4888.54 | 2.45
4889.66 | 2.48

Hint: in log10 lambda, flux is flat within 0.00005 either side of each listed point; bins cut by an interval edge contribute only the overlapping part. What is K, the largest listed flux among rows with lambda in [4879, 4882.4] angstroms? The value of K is 2.49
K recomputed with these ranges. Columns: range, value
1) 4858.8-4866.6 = 3.33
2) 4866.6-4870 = 3.05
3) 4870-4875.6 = 2.7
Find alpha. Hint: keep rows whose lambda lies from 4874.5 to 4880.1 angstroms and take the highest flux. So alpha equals 2.66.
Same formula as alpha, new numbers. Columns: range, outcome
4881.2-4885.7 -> 2.44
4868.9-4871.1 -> 2.83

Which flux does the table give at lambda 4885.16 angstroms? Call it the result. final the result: 2.44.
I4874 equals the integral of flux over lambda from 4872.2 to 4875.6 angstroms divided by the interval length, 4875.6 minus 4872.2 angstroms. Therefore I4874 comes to 2.53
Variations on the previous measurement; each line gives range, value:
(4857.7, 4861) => 3.22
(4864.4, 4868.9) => 3.06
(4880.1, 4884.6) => 2.42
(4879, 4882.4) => 2.44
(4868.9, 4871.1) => 2.77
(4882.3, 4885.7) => 2.43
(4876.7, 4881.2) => 2.55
